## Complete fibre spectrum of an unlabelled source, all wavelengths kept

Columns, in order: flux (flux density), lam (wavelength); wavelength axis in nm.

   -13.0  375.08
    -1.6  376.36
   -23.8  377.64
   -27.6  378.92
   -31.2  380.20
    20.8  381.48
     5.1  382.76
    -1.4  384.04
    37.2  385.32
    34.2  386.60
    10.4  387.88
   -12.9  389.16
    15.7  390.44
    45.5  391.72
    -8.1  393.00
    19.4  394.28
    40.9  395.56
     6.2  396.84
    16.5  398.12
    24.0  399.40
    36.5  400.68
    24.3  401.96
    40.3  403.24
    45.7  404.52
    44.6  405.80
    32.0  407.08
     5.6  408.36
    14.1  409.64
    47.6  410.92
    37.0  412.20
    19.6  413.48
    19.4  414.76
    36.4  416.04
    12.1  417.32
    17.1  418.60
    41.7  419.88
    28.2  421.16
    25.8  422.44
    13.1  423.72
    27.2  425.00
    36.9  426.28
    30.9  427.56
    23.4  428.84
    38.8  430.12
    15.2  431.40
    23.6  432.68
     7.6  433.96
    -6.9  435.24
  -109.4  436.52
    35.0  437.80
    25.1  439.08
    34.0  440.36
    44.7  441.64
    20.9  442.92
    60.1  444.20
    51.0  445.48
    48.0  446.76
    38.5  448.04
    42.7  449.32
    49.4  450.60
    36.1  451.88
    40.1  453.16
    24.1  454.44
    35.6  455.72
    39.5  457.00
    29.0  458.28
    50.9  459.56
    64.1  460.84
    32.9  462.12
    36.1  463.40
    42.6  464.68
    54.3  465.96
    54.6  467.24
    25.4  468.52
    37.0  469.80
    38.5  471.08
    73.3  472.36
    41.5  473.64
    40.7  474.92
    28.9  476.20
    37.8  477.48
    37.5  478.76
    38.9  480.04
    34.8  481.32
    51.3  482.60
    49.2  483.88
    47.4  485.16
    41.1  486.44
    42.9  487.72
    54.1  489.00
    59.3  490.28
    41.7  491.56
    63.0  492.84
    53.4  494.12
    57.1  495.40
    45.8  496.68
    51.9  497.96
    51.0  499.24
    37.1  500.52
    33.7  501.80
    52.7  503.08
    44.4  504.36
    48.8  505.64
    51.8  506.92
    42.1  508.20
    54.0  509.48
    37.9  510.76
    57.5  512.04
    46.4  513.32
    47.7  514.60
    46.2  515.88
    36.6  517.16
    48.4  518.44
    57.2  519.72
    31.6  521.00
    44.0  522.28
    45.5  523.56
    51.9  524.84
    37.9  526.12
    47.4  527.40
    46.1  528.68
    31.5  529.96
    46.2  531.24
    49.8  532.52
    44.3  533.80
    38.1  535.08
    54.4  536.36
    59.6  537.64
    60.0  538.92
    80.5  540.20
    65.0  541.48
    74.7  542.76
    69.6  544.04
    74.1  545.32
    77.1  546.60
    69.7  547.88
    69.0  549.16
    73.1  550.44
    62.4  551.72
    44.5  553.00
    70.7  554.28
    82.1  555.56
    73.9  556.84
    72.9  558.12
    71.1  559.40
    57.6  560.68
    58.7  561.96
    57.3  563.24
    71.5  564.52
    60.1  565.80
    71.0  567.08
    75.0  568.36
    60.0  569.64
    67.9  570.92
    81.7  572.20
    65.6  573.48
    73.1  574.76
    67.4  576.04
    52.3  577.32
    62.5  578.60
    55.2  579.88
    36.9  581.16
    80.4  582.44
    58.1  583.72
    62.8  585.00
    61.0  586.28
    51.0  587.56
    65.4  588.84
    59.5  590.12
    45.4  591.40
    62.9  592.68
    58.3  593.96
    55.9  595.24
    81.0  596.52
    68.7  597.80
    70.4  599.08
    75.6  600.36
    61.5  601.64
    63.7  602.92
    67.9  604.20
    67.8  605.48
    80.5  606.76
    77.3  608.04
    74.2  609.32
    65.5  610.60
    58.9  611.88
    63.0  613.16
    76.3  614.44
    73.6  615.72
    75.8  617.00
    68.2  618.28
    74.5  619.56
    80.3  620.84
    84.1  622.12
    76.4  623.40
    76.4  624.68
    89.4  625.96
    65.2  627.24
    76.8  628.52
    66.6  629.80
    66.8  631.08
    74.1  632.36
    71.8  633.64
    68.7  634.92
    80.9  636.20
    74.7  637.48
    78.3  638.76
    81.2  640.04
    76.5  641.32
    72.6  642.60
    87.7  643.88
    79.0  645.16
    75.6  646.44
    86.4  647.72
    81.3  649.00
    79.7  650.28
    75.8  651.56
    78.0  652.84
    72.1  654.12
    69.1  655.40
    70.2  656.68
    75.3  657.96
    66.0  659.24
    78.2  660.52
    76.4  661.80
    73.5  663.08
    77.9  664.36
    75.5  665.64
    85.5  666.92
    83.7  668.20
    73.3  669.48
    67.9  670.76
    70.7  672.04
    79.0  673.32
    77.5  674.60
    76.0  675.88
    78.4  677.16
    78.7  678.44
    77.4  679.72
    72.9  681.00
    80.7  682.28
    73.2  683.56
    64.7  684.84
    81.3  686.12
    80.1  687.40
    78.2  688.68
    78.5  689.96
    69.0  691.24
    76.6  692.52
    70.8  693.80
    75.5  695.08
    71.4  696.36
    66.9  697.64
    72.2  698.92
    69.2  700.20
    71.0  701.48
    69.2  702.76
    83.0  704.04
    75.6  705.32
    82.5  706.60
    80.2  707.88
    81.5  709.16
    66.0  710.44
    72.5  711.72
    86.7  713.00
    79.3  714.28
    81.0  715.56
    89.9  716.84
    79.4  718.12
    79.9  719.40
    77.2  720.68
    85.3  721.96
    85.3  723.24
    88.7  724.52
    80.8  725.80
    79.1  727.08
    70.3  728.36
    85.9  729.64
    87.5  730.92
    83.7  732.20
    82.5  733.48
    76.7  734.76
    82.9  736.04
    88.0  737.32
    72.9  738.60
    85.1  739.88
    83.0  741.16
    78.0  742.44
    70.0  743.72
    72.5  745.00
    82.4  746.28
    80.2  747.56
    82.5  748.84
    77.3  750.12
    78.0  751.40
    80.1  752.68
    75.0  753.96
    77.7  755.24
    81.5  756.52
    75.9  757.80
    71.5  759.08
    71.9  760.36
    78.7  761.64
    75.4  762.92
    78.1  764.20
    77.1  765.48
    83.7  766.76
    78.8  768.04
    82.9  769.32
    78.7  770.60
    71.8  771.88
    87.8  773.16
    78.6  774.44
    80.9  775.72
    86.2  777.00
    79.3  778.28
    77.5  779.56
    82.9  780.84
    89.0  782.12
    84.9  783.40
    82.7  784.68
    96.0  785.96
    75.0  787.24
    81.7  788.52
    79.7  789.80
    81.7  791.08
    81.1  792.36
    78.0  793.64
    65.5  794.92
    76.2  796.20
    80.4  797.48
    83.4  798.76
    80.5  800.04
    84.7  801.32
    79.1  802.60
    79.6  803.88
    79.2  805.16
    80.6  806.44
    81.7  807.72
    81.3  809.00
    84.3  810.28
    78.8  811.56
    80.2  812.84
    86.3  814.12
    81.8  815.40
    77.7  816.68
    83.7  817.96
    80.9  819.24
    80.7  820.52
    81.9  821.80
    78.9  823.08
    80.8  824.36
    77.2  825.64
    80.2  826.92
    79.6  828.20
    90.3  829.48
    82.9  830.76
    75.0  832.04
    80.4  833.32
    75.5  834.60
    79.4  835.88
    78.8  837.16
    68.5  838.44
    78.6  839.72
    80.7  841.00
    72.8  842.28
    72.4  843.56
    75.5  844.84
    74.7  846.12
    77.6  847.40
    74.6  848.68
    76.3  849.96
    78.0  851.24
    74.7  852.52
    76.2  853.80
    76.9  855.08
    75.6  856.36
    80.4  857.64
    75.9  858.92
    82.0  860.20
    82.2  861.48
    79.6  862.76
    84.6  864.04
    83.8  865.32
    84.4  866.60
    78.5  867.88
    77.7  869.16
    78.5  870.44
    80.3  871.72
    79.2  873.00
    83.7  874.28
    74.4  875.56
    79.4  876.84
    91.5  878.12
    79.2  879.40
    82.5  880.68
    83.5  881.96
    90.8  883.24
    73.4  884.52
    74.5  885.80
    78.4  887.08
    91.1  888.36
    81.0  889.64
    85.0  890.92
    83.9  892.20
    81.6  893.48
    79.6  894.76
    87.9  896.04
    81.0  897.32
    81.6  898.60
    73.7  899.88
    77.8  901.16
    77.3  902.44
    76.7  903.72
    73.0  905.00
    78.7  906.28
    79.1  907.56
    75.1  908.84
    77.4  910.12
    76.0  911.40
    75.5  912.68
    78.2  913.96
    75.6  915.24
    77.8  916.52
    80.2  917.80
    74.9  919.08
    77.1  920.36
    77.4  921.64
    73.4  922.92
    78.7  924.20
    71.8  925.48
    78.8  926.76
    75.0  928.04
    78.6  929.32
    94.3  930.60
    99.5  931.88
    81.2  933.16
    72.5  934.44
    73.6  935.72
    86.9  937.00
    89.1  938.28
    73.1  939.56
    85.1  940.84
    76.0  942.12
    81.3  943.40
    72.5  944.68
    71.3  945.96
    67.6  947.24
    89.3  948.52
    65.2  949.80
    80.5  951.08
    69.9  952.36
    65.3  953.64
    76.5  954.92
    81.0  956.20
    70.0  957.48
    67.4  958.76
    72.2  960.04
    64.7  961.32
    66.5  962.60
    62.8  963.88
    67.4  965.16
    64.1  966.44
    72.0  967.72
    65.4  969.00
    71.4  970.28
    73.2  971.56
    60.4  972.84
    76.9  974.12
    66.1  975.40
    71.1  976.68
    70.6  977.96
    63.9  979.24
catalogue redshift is 0.348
